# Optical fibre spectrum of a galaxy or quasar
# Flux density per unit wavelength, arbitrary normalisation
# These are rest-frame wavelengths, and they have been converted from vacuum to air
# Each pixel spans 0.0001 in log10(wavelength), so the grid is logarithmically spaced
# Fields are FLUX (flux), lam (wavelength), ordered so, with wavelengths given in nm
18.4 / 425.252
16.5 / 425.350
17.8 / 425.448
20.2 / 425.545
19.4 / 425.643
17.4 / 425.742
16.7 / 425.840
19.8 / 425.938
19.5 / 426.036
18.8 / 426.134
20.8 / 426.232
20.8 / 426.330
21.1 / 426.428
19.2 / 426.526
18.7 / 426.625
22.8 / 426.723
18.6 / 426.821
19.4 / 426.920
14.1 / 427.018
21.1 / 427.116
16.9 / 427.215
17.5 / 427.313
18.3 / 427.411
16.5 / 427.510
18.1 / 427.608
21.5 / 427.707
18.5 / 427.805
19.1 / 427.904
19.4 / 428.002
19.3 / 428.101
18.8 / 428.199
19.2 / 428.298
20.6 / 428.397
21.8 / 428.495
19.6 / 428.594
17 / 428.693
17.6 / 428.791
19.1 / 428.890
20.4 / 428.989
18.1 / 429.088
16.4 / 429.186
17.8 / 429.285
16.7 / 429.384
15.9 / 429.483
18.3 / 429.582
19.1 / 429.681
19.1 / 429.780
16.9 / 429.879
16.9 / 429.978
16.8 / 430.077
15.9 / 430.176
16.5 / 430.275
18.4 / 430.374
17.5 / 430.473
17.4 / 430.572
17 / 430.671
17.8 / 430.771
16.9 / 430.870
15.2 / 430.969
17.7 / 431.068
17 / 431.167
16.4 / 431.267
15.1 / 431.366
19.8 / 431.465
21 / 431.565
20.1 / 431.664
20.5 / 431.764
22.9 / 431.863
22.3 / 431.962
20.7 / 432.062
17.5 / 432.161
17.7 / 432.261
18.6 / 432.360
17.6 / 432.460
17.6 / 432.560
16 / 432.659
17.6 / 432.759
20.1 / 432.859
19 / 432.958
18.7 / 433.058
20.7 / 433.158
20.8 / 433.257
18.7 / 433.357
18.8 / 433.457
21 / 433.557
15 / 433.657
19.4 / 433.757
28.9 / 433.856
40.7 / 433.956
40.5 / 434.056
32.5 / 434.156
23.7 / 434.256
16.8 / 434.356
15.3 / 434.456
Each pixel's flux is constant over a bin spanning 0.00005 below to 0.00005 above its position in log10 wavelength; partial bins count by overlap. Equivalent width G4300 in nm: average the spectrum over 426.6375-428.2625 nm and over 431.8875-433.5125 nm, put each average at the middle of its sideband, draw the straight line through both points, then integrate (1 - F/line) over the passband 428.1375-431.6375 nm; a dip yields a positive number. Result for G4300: 0.18 nm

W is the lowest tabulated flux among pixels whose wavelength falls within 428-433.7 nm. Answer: 15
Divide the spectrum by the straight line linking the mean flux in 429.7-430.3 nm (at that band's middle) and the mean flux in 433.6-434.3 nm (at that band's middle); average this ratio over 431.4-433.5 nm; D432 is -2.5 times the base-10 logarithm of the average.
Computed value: 0.24 mag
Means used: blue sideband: 17.1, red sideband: 28.7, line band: 19.3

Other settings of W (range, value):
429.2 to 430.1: 15.9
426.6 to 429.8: 14.1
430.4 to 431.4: 15.1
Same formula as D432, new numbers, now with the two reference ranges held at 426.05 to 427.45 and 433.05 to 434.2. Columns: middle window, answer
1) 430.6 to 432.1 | 0.227 mag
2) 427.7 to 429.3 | 0.085 mag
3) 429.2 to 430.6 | 0.246 mag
